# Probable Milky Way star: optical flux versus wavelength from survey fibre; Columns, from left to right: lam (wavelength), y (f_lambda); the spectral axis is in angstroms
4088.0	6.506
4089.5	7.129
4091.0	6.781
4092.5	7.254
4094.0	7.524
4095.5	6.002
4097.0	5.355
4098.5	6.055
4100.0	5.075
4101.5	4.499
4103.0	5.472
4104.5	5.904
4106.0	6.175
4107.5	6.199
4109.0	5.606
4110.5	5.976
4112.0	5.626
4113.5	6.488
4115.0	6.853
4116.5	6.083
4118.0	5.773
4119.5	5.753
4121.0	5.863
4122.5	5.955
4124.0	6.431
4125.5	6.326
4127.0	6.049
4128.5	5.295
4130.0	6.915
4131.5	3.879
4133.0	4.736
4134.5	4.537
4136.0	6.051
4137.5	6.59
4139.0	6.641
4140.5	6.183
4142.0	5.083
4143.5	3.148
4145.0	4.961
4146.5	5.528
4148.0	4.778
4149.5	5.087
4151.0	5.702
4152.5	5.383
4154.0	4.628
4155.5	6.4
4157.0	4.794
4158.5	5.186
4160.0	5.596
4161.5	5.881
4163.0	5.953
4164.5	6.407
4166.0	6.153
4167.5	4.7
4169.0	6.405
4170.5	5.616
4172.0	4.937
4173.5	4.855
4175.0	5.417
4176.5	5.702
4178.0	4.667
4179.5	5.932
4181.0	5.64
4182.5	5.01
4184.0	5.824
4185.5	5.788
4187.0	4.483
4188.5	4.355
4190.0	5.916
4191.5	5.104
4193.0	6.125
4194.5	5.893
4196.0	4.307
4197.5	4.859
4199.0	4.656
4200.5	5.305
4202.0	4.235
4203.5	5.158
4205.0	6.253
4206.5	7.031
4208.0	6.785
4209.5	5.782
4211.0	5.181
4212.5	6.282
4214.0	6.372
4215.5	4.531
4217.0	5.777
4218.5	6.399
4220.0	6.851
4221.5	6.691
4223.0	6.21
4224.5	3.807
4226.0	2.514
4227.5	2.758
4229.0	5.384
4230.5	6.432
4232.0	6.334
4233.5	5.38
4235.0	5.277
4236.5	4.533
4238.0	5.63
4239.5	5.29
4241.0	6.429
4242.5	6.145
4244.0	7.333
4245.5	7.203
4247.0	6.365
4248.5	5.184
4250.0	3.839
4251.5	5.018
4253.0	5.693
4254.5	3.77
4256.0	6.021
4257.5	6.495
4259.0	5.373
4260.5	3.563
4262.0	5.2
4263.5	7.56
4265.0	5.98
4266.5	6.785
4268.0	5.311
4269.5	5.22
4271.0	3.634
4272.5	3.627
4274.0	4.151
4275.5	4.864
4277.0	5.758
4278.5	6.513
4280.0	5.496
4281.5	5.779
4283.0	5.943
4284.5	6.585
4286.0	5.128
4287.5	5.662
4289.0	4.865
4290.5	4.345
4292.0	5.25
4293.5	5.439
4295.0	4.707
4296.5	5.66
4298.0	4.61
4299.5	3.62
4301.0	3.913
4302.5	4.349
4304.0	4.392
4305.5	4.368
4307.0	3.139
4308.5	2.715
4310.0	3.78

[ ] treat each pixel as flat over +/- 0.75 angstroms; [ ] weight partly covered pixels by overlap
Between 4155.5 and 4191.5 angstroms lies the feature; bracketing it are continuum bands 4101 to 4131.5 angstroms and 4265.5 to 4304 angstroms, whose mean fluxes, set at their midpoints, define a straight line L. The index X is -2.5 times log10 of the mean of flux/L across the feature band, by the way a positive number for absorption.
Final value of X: 0.04 mag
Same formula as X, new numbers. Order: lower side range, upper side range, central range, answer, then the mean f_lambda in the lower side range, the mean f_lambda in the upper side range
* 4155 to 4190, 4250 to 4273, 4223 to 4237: 0.114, 5.47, 5.25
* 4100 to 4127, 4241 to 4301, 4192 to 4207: 0.053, 5.92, 5.37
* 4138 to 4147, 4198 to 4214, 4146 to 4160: 0.013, 5.29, 5.69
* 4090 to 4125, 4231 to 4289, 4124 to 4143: 0.050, 6.04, 5.52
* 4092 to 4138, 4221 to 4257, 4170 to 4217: 0.027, 5.87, 5.38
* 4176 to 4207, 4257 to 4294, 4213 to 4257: -0.029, 5.33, 5.37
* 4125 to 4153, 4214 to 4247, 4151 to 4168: -0.024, 5.41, 5.6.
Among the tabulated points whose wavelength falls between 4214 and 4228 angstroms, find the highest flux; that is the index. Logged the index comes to 6.851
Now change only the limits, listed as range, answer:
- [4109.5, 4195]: 6.915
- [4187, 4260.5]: 7.333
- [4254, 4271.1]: 7.56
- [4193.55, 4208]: 7.031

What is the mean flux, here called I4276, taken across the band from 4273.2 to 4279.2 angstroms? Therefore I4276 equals 5.3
